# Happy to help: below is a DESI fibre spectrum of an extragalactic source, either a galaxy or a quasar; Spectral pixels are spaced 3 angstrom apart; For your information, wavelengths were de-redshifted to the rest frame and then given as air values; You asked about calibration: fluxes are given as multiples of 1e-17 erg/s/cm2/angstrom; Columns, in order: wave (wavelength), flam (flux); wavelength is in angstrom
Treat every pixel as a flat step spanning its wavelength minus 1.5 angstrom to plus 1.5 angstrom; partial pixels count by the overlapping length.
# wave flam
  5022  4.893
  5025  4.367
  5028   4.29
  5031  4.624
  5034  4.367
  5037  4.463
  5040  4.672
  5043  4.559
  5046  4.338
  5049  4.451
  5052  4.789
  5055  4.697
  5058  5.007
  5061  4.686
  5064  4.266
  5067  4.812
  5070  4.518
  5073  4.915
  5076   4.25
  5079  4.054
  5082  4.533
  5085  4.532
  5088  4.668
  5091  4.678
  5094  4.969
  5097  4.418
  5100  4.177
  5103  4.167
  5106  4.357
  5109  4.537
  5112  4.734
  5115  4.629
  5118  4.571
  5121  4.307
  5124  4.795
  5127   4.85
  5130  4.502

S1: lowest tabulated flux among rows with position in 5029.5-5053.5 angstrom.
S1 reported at 4.338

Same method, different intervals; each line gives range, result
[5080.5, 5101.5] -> 4.177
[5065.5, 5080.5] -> 4.054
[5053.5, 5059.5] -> 4.697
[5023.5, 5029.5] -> 4.29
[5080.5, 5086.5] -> 4.532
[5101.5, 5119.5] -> 4.167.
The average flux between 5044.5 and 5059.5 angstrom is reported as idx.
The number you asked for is 4.66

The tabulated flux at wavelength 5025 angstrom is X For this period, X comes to 4.367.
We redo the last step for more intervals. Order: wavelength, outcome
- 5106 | 4.357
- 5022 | 4.893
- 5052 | 4.789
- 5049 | 4.451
